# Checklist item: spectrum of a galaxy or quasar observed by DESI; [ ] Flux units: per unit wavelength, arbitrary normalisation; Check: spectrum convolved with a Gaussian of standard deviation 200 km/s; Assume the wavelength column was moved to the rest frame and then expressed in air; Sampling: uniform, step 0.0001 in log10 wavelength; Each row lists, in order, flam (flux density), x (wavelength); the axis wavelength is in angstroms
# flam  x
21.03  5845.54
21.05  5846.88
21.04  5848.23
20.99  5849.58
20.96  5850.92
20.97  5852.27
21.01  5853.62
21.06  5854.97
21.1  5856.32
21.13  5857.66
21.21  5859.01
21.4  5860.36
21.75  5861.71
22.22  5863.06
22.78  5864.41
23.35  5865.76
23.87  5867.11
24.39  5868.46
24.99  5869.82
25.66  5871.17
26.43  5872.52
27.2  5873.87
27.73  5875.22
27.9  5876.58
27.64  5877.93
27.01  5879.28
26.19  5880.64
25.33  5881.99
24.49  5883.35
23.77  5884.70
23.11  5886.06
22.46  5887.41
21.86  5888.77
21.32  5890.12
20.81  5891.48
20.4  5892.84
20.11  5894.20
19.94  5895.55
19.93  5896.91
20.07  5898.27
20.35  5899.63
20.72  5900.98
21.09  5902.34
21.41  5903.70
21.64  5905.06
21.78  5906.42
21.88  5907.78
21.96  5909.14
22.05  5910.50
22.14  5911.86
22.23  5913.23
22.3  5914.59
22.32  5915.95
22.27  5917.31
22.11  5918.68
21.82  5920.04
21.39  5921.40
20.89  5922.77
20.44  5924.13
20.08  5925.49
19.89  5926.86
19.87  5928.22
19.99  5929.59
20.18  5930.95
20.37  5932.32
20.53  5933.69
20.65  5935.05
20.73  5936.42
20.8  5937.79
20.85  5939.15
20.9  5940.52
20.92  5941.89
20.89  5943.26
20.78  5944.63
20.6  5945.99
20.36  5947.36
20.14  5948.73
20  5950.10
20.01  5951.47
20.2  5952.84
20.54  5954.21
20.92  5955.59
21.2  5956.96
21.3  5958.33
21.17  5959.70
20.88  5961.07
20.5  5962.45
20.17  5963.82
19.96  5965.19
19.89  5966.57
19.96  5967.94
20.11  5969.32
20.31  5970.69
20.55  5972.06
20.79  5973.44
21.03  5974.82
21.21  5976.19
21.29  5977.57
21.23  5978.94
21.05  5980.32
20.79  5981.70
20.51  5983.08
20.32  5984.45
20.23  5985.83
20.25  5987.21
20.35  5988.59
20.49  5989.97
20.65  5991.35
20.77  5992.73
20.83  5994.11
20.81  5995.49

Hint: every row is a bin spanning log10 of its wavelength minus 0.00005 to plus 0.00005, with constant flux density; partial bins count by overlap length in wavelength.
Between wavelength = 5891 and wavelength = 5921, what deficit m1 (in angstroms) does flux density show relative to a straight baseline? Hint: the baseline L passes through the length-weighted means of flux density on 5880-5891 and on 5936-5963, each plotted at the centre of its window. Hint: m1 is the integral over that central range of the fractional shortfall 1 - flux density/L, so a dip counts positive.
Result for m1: 1.7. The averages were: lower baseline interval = 23.5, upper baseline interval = 20.7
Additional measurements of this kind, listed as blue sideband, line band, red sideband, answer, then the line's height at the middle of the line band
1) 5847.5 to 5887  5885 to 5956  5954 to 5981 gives 3.5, 22.1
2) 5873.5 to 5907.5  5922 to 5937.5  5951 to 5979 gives 1.0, 21.7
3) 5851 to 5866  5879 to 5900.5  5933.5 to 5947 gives -1.0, 21.3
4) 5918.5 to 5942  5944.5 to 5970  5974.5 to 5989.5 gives 0.3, 20.7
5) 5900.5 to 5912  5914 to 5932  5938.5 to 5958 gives 0.2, 21.2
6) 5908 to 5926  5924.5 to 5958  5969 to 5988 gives 1.3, 21.3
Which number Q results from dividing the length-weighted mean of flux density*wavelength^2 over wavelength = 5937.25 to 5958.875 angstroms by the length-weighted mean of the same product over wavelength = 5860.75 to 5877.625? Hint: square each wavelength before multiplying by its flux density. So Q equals 0.85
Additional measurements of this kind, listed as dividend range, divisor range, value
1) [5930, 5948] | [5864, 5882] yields 0.82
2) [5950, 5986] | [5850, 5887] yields 0.89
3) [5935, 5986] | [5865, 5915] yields 0.91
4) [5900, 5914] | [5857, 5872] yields 0.96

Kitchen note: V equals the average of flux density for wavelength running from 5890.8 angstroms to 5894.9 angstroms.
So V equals 20.4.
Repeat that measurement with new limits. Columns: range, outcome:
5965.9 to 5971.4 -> 20.1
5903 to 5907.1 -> 21.6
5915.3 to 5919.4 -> 22.2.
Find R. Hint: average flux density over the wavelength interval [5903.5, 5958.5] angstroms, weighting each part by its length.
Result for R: 21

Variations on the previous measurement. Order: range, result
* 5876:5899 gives 23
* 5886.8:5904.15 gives 20.8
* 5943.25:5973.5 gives 20.5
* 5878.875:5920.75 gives 22.1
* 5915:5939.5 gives 20.9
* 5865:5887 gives 25.5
